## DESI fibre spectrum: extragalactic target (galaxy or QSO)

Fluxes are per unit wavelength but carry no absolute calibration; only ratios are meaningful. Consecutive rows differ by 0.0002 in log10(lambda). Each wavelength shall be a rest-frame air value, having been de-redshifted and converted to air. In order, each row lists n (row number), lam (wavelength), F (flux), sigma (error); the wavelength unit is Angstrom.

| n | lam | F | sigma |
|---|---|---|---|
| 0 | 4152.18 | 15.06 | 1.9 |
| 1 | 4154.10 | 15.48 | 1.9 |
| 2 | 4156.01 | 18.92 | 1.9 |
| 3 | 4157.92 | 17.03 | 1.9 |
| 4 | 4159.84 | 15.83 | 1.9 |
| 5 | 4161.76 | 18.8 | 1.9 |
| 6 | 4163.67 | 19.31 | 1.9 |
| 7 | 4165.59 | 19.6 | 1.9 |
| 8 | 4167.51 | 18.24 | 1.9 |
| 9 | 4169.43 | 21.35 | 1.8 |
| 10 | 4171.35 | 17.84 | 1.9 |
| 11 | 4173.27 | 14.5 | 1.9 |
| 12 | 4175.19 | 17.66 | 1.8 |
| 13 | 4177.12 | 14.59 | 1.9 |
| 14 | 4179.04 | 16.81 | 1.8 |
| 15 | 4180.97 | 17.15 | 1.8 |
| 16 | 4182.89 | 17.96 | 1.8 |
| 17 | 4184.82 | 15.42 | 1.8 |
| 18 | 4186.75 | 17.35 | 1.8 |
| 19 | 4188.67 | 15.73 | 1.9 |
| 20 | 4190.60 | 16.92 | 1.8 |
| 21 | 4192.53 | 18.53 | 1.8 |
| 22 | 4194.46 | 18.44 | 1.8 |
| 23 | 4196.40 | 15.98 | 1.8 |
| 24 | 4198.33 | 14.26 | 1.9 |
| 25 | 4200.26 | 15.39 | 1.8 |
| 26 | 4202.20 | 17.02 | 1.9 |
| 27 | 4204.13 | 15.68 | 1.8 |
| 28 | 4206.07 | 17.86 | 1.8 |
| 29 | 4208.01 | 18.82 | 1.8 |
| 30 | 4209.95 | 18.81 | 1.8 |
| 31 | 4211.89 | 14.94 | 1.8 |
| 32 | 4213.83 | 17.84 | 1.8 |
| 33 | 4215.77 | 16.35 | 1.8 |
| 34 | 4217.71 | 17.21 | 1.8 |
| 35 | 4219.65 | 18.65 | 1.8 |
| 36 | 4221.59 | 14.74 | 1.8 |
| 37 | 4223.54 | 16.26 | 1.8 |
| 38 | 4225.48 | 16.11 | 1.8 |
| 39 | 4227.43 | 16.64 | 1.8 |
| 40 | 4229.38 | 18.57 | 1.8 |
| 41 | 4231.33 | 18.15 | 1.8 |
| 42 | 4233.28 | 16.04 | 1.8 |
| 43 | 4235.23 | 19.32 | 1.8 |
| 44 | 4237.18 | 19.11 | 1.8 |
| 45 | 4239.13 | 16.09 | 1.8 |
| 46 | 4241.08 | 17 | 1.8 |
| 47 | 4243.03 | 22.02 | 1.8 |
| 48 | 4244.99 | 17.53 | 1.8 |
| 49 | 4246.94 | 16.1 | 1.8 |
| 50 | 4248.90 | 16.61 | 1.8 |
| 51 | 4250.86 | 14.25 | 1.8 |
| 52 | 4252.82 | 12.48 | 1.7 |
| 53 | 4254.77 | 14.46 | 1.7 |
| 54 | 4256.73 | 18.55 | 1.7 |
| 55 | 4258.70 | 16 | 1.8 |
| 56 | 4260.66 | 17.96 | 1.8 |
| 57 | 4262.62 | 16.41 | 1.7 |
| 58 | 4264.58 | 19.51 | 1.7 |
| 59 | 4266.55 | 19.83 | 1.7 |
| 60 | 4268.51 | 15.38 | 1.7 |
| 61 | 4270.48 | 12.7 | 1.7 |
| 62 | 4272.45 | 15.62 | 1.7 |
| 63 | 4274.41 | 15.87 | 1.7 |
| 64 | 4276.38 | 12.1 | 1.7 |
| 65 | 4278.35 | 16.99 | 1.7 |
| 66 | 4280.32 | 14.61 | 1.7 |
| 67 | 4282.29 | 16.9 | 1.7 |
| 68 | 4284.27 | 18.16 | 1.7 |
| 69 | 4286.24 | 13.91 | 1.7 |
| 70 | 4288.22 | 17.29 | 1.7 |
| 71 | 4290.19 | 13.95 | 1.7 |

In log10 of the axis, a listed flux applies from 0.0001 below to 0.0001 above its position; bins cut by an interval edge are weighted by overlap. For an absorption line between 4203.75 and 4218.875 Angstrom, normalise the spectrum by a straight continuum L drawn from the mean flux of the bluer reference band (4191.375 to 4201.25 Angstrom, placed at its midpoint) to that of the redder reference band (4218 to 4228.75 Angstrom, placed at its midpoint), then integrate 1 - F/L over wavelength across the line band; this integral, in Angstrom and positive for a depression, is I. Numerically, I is -0.6 Angstrom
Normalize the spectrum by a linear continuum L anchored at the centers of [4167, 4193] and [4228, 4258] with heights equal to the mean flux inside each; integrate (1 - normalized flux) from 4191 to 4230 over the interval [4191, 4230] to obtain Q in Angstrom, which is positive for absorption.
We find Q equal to 0.44 Angstrom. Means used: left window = 17.1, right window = 17.1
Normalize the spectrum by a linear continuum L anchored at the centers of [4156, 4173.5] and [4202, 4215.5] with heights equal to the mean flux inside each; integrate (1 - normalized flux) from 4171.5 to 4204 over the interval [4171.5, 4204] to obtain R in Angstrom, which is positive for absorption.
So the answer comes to 2.3 Angstrom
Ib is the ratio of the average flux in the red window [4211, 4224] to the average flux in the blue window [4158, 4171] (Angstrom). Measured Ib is 0.89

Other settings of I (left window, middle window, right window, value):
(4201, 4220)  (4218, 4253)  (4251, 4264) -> -1.1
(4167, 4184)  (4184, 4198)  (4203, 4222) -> 0.4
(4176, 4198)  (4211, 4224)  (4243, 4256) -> -0.2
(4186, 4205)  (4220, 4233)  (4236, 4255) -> -0.1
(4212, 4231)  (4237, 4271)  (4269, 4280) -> -2.7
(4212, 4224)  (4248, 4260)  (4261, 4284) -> 0.6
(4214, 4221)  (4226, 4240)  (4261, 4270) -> -0.2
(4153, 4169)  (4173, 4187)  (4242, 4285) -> 1.0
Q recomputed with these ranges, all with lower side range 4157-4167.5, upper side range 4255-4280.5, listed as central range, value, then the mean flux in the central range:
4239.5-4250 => -0.7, 17.7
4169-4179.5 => 0.6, 16.9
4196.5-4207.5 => 0.8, 16.2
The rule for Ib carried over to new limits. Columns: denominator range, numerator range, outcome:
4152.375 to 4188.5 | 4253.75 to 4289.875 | 0.93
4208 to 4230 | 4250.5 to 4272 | 0.95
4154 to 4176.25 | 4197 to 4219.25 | 0.93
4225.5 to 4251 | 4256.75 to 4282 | 0.92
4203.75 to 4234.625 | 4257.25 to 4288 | 0.95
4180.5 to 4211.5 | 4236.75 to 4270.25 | 1.00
